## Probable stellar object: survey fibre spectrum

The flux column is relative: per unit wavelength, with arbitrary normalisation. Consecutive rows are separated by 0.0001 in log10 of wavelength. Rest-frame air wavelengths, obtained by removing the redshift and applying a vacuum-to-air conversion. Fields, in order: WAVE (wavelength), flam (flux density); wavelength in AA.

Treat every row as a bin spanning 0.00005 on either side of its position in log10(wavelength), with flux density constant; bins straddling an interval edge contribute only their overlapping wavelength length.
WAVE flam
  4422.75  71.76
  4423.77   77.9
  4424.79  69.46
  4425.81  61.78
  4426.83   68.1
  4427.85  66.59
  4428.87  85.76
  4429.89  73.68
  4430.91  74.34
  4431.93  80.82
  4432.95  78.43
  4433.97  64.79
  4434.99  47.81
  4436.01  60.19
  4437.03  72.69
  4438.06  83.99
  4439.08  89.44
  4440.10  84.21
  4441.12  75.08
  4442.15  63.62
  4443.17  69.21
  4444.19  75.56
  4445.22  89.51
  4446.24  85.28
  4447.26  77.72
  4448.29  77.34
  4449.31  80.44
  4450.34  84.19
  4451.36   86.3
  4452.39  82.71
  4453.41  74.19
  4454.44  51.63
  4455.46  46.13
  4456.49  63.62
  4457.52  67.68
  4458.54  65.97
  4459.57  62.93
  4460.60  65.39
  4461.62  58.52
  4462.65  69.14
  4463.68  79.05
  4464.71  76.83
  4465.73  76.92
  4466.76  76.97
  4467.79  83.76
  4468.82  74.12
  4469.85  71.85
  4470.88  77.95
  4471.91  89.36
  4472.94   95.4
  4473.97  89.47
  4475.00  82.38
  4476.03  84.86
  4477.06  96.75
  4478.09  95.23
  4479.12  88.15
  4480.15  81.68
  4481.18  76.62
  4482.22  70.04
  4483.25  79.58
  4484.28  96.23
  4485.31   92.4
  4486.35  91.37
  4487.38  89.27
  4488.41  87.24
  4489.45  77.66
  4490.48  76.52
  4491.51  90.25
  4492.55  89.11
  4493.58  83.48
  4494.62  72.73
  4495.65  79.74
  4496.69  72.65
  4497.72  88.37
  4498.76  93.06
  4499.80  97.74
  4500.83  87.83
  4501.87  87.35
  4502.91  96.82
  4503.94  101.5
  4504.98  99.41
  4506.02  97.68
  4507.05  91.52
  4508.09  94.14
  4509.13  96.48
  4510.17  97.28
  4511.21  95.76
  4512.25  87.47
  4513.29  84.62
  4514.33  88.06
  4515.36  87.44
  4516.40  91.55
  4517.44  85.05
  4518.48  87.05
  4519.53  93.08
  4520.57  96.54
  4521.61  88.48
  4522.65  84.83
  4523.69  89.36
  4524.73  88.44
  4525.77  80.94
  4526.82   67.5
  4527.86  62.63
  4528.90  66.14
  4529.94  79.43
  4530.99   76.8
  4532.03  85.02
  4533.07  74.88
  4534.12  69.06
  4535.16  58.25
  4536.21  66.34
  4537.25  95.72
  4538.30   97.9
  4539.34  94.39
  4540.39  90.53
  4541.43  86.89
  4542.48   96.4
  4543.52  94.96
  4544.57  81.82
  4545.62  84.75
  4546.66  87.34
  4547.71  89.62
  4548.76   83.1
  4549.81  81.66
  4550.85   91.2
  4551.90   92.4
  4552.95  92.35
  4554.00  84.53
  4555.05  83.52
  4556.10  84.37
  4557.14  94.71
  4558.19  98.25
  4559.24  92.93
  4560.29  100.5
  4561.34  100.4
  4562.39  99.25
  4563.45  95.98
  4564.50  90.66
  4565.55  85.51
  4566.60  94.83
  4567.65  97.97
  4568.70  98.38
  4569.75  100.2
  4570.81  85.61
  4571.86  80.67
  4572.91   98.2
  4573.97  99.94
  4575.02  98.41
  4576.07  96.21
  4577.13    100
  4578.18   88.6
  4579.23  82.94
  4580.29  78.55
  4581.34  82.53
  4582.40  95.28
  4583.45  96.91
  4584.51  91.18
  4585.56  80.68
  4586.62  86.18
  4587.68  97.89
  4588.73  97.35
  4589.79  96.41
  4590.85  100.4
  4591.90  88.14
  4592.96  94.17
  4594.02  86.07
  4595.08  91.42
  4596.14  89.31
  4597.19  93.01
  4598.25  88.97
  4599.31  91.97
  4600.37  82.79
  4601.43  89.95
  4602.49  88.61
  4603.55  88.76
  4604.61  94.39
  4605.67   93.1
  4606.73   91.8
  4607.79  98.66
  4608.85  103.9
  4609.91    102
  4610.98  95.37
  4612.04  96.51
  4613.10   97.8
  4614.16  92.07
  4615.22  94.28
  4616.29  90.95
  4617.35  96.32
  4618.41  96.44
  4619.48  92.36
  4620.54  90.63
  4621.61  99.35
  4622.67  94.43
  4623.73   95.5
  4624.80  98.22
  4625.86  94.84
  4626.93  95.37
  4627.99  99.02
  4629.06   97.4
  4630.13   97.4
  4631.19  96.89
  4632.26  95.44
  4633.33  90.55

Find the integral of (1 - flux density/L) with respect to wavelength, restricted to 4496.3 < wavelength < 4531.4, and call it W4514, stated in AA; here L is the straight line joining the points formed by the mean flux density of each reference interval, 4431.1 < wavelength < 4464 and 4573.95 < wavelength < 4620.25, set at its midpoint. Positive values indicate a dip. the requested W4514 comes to -2.9 AA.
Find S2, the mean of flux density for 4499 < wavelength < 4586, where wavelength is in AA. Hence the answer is 89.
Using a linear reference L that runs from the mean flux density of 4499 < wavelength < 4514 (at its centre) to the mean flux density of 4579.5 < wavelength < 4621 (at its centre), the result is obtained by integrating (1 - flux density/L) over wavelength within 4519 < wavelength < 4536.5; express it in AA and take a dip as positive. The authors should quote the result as 2.86 AA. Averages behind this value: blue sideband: 93.8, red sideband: 92.3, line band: 78.2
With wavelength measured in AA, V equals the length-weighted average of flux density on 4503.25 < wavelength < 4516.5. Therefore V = 93.5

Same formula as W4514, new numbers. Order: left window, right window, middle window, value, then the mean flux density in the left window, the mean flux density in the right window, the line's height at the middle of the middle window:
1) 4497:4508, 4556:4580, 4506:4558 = 4.4 AA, 93.8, 94.1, 93.9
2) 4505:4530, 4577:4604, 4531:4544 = 0.6 AA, 87.1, 90.2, 88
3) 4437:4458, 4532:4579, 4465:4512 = -3.5 AA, 75.3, 89.9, 80.8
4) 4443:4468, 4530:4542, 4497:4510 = -2.7 AA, 73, 81.4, 78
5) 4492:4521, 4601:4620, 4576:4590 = 0.4 AA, 90.1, 94.6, 93.4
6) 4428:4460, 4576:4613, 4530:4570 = -0.9 AA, 73.3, 92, 86.5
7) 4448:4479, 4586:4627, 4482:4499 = -1.0 AA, 76.4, 93.7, 79.7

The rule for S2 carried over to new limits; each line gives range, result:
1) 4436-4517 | 82.1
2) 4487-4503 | 85.3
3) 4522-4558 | 83.6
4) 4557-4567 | 95.3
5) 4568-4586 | 91.6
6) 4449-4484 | 76.8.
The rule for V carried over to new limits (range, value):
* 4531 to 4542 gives 81.7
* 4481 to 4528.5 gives 87.3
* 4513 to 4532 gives 83.3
